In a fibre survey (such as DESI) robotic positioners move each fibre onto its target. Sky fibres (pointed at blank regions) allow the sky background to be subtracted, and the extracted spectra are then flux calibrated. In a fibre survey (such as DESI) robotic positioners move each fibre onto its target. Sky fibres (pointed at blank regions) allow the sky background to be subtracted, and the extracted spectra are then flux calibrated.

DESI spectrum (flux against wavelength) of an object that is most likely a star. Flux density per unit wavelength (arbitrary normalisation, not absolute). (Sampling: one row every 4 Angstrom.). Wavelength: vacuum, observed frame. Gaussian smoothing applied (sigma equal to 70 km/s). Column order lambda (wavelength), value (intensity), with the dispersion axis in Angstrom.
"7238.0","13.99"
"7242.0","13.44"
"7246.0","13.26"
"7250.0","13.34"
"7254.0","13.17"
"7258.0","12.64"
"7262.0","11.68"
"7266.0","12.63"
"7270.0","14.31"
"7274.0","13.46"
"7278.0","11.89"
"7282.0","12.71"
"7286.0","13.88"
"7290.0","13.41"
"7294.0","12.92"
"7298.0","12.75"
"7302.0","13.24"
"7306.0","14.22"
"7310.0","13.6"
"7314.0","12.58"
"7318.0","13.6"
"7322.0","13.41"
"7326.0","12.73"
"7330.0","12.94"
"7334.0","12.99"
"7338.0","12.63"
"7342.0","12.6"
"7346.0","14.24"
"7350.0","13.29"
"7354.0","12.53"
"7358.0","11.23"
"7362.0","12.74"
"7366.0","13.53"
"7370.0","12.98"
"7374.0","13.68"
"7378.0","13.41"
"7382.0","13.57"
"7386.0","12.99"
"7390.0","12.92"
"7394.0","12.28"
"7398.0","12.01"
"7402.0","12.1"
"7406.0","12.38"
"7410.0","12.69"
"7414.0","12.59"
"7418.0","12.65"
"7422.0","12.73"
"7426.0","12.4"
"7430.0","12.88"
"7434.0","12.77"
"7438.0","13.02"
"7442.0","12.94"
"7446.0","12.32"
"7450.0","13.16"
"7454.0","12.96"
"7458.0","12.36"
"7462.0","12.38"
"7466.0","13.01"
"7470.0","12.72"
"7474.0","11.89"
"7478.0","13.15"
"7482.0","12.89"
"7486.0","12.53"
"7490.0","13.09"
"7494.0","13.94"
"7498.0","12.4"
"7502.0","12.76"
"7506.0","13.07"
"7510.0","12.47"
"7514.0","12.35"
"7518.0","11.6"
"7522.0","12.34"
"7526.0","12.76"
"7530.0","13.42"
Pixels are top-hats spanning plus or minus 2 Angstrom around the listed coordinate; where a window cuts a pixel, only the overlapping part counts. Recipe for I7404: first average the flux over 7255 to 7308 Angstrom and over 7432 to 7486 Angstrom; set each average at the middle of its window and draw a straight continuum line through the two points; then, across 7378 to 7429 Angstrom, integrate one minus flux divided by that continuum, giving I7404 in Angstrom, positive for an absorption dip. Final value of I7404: 0.7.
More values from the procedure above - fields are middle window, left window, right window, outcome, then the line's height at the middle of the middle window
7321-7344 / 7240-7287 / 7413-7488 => 0.07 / 12.9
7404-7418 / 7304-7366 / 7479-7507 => 0.47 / 13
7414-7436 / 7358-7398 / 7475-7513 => 0.44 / 12.9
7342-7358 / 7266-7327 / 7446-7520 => 0.11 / 13.1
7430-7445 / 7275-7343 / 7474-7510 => 0.09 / 12.9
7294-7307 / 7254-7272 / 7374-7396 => -0.34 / 12.9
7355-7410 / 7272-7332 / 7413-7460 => 0.66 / 12.9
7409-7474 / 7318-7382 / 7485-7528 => 0.61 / 12.8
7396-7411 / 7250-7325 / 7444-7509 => 0.75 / 12.9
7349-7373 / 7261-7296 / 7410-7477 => 0.22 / 12.9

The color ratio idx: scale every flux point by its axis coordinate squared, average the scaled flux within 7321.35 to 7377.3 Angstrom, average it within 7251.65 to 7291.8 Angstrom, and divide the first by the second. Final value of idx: 1.02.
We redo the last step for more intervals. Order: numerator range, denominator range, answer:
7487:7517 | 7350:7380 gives 1.03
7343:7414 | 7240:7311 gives 1.01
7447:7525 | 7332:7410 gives 1.02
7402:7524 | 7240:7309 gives 1.02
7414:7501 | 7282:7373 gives 1.01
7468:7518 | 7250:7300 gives 1.04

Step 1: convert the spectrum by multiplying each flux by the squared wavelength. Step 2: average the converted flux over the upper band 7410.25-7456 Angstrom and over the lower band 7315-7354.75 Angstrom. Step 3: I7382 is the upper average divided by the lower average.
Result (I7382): 1.00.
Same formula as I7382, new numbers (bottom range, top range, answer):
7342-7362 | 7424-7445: 1.02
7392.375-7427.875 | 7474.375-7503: 1.06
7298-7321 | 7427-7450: 0.99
